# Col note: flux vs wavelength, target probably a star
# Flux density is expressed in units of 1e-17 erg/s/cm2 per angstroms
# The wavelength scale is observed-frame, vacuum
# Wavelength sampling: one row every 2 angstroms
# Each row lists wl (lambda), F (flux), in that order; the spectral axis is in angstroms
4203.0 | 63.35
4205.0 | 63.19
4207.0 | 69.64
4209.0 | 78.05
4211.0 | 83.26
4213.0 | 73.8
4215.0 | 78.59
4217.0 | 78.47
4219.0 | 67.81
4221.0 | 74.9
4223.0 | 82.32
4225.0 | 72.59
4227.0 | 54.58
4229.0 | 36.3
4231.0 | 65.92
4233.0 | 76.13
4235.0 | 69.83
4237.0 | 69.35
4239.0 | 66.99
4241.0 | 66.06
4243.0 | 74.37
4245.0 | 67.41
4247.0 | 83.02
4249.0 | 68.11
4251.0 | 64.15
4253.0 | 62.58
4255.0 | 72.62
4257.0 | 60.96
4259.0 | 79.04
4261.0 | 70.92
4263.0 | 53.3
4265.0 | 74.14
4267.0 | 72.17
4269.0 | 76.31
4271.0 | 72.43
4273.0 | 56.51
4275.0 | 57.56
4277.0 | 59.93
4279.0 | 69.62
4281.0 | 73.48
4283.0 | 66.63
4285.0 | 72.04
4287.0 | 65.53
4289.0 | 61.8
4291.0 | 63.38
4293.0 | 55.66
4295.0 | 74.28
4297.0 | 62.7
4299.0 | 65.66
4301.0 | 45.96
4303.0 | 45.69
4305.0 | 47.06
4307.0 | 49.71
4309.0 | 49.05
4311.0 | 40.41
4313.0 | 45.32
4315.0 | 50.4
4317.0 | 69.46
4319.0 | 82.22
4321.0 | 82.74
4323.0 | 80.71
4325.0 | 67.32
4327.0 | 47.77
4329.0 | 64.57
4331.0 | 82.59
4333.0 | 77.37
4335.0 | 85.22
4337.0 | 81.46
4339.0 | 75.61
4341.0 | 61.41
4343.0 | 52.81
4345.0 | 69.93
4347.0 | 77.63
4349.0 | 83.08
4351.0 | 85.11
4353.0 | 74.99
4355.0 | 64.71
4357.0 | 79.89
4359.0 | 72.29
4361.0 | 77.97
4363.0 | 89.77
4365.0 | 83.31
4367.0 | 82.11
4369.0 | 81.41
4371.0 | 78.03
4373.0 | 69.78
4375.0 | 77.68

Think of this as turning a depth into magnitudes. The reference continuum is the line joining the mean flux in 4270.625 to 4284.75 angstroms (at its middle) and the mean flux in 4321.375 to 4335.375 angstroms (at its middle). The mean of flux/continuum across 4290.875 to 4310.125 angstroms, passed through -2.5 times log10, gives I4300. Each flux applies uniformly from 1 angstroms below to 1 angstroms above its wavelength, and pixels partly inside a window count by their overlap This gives 0.22 mag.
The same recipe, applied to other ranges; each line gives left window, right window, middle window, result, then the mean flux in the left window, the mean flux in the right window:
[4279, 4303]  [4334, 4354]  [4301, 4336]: 0.12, 63.7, 74.7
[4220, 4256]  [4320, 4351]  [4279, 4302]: 0.10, 68.2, 73.1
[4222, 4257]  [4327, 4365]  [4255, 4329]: 0.13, 67.6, 74.8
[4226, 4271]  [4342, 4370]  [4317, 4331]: 0.04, 67.6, 76.8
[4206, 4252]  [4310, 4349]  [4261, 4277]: 0.06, 70.5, 68.5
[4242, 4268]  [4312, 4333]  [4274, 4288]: 0.04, 69.4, 67.8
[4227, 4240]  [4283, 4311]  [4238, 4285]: -0.12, 63.4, 58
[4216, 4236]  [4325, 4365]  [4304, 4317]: 0.43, 67.9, 74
